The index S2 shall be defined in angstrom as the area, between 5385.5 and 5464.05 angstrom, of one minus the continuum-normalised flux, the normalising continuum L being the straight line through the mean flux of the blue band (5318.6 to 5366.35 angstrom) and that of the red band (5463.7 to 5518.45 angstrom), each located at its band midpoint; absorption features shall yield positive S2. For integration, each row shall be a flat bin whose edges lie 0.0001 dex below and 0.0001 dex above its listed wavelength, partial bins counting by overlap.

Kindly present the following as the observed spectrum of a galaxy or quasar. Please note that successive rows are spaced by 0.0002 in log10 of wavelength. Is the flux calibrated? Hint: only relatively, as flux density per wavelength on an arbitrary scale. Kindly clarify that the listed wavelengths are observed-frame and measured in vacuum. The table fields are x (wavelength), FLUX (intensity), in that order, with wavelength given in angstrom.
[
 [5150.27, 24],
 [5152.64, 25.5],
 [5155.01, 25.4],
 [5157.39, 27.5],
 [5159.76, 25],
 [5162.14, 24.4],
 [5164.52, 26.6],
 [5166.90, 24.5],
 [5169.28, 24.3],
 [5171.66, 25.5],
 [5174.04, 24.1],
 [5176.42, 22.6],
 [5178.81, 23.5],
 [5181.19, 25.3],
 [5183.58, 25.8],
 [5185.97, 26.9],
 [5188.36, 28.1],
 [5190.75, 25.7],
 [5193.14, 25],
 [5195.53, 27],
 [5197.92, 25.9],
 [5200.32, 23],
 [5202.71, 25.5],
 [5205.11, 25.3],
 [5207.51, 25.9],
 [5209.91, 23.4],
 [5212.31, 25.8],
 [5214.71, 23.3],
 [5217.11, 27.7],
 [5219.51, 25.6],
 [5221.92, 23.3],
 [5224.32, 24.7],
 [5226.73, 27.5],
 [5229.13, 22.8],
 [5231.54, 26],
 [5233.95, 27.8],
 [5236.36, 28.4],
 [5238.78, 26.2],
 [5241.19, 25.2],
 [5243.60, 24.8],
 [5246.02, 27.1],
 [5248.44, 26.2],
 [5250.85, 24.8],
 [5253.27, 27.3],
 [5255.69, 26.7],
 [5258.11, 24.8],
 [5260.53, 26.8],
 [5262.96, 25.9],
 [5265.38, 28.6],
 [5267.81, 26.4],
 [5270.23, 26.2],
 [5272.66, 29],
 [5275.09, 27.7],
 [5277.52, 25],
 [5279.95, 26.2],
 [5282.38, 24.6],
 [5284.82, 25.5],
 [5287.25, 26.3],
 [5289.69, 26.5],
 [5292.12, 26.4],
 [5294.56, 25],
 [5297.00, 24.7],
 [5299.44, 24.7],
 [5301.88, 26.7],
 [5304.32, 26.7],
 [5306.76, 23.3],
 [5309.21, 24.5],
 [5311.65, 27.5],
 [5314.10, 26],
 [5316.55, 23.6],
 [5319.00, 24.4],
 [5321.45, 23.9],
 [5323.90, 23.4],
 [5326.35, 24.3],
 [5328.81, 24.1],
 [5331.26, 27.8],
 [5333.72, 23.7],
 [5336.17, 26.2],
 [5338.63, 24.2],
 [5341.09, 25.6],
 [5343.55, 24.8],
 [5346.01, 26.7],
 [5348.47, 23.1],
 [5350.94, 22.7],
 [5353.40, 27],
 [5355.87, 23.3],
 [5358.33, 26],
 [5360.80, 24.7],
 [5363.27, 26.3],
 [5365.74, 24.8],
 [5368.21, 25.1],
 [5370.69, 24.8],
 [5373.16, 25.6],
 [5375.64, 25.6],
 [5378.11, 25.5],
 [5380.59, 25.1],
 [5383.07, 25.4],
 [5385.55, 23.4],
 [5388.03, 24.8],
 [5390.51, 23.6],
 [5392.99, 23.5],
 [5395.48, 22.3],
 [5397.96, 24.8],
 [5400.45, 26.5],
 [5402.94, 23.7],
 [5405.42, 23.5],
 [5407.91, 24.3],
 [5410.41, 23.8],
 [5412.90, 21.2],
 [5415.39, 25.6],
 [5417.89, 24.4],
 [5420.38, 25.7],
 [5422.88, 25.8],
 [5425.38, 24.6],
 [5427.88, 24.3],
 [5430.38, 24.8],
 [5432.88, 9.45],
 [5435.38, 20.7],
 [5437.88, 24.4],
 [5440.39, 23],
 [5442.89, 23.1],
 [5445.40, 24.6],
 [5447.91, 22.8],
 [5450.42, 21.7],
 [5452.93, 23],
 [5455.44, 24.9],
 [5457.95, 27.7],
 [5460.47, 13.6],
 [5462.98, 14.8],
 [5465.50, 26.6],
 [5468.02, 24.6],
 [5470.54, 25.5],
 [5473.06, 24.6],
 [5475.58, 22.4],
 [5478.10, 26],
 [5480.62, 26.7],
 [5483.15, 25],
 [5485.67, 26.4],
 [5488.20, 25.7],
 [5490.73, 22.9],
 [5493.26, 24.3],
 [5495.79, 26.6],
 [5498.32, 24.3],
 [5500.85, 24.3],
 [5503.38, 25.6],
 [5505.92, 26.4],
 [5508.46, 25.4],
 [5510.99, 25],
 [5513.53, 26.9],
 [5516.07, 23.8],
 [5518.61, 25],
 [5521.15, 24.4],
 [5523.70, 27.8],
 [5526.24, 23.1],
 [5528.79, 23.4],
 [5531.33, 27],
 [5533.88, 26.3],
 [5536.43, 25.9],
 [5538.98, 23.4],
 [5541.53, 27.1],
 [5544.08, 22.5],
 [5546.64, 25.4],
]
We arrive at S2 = 6.4 angstrom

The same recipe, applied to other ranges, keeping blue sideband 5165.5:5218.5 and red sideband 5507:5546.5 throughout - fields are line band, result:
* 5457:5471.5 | 1.85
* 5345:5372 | 0.25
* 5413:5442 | 2.60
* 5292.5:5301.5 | 0.02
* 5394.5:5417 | 1.05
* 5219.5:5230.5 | 0.21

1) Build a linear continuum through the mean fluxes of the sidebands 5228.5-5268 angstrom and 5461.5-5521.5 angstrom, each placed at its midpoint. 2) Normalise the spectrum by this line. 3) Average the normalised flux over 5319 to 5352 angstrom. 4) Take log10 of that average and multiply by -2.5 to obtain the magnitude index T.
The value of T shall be 0.045 mag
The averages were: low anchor 26.3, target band 24.7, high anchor 24.7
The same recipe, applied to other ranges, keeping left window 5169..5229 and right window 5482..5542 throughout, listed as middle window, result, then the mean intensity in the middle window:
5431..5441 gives 0.28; 19.5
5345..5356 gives 0.03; 24.6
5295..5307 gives -0.01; 25.4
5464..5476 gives 0.02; 24.7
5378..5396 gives 0.05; 24.2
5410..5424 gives 0.03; 24.4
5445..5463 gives 0.15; 22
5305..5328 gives 0.03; 24.6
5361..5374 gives 0.00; 25.3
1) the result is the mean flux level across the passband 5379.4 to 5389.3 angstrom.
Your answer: 24.7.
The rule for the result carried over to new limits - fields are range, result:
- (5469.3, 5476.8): 24.2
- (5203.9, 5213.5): 25.1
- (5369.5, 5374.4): 25.2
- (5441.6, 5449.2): 23.5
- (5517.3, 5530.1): 24.7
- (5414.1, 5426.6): 25.2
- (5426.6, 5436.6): 19.8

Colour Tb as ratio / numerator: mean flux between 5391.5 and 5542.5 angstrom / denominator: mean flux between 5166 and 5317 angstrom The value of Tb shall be 0.9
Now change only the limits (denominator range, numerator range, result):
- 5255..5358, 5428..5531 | 0.93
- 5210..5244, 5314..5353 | 0.96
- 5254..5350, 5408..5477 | 0.90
